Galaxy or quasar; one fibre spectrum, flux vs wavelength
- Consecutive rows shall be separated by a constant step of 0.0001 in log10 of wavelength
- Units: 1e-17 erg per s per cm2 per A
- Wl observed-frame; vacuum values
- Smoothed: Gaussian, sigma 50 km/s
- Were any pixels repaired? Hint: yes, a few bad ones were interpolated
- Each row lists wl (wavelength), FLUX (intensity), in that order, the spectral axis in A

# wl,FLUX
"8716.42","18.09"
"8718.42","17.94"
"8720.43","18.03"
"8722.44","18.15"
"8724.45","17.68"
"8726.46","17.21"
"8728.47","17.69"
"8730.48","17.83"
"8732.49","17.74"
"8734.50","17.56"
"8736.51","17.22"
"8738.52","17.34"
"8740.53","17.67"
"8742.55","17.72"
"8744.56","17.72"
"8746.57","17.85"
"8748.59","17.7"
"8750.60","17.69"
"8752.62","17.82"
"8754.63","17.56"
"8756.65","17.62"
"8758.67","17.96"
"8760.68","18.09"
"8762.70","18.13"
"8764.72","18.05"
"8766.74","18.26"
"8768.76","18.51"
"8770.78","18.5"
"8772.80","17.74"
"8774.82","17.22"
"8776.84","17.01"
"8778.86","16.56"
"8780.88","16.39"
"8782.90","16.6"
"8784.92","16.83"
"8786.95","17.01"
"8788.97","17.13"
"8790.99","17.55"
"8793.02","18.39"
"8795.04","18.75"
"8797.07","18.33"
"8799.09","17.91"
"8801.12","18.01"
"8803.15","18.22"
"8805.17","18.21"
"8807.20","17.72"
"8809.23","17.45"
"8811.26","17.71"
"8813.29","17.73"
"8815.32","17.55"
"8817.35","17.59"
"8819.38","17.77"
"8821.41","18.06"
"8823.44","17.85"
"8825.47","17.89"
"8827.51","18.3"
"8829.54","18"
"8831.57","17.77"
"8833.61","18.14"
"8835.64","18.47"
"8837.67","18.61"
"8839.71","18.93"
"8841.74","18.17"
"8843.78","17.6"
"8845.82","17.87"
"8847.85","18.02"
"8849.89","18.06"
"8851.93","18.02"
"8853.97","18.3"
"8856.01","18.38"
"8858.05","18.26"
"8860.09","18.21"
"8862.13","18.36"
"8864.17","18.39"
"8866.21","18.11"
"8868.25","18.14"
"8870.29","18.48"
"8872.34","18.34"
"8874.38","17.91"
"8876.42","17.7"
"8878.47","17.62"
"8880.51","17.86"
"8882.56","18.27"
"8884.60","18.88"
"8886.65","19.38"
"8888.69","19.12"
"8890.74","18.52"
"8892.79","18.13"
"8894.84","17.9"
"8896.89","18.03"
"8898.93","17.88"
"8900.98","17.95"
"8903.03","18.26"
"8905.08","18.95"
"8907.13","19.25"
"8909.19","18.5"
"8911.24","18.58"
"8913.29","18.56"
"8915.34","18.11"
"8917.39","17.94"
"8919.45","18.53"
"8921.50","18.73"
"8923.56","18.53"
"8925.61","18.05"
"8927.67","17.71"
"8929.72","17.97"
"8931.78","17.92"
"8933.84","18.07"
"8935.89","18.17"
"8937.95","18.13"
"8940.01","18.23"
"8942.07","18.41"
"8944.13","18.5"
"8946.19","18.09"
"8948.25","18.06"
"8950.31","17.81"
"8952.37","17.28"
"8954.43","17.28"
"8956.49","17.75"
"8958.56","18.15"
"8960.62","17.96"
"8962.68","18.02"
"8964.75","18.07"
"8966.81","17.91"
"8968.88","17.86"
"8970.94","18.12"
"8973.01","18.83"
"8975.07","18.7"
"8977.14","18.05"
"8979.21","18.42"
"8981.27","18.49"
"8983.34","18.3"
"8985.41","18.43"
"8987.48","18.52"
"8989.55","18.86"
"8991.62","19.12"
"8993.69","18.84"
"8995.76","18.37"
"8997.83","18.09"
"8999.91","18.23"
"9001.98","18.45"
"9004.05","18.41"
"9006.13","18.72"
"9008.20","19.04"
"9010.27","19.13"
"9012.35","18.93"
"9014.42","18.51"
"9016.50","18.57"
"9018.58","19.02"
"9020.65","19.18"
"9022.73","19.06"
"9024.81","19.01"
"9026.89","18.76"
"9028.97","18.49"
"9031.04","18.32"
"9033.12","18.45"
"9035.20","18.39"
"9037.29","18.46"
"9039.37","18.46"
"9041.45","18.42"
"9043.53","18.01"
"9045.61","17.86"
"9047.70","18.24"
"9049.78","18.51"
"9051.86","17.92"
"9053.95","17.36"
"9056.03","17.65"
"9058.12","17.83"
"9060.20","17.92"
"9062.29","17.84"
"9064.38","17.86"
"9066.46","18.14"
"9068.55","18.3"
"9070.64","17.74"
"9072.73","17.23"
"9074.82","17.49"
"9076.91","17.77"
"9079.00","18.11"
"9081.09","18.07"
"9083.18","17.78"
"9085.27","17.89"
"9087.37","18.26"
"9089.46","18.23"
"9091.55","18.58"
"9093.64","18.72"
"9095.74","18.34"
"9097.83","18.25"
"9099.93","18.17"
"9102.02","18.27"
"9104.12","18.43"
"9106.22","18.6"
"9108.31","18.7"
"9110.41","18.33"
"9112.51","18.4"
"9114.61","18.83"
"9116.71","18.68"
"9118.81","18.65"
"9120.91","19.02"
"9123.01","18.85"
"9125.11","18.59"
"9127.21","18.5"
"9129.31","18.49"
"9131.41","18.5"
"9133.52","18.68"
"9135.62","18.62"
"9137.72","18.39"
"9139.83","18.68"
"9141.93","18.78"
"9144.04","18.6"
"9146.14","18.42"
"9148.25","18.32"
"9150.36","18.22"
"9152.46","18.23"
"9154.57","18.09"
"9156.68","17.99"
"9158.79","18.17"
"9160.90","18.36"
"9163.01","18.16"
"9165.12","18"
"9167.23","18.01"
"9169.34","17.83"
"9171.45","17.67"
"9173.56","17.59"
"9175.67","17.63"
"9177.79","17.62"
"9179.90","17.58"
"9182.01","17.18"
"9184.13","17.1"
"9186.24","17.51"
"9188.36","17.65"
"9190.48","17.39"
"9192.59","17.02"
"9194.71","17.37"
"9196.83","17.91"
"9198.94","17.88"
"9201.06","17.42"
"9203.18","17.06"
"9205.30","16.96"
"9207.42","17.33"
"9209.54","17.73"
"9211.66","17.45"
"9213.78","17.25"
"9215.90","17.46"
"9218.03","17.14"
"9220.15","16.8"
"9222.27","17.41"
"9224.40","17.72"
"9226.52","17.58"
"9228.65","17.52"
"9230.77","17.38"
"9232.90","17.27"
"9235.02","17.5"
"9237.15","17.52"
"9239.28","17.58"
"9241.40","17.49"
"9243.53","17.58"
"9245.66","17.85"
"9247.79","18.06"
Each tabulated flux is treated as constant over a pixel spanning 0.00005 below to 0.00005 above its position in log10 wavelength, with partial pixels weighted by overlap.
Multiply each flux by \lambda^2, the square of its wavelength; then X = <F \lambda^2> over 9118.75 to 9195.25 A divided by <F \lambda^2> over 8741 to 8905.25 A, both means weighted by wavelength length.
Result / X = 1.08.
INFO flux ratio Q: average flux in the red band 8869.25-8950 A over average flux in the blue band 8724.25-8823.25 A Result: 1.03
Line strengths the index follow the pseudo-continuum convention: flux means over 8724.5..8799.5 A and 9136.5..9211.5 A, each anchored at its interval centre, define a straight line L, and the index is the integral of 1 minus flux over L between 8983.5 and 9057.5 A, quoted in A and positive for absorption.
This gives -3.1 A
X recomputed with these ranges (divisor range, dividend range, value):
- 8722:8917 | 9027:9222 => 1.07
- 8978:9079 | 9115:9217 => 1.01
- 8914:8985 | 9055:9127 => 1.04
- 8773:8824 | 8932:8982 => 1.07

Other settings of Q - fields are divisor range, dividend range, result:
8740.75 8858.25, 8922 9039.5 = 1.03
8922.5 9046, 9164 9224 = 0.95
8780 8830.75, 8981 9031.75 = 1.05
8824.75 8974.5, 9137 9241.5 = 0.97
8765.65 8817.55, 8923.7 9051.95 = 1.04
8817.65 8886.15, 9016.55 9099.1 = 1.00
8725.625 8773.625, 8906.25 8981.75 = 1.02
